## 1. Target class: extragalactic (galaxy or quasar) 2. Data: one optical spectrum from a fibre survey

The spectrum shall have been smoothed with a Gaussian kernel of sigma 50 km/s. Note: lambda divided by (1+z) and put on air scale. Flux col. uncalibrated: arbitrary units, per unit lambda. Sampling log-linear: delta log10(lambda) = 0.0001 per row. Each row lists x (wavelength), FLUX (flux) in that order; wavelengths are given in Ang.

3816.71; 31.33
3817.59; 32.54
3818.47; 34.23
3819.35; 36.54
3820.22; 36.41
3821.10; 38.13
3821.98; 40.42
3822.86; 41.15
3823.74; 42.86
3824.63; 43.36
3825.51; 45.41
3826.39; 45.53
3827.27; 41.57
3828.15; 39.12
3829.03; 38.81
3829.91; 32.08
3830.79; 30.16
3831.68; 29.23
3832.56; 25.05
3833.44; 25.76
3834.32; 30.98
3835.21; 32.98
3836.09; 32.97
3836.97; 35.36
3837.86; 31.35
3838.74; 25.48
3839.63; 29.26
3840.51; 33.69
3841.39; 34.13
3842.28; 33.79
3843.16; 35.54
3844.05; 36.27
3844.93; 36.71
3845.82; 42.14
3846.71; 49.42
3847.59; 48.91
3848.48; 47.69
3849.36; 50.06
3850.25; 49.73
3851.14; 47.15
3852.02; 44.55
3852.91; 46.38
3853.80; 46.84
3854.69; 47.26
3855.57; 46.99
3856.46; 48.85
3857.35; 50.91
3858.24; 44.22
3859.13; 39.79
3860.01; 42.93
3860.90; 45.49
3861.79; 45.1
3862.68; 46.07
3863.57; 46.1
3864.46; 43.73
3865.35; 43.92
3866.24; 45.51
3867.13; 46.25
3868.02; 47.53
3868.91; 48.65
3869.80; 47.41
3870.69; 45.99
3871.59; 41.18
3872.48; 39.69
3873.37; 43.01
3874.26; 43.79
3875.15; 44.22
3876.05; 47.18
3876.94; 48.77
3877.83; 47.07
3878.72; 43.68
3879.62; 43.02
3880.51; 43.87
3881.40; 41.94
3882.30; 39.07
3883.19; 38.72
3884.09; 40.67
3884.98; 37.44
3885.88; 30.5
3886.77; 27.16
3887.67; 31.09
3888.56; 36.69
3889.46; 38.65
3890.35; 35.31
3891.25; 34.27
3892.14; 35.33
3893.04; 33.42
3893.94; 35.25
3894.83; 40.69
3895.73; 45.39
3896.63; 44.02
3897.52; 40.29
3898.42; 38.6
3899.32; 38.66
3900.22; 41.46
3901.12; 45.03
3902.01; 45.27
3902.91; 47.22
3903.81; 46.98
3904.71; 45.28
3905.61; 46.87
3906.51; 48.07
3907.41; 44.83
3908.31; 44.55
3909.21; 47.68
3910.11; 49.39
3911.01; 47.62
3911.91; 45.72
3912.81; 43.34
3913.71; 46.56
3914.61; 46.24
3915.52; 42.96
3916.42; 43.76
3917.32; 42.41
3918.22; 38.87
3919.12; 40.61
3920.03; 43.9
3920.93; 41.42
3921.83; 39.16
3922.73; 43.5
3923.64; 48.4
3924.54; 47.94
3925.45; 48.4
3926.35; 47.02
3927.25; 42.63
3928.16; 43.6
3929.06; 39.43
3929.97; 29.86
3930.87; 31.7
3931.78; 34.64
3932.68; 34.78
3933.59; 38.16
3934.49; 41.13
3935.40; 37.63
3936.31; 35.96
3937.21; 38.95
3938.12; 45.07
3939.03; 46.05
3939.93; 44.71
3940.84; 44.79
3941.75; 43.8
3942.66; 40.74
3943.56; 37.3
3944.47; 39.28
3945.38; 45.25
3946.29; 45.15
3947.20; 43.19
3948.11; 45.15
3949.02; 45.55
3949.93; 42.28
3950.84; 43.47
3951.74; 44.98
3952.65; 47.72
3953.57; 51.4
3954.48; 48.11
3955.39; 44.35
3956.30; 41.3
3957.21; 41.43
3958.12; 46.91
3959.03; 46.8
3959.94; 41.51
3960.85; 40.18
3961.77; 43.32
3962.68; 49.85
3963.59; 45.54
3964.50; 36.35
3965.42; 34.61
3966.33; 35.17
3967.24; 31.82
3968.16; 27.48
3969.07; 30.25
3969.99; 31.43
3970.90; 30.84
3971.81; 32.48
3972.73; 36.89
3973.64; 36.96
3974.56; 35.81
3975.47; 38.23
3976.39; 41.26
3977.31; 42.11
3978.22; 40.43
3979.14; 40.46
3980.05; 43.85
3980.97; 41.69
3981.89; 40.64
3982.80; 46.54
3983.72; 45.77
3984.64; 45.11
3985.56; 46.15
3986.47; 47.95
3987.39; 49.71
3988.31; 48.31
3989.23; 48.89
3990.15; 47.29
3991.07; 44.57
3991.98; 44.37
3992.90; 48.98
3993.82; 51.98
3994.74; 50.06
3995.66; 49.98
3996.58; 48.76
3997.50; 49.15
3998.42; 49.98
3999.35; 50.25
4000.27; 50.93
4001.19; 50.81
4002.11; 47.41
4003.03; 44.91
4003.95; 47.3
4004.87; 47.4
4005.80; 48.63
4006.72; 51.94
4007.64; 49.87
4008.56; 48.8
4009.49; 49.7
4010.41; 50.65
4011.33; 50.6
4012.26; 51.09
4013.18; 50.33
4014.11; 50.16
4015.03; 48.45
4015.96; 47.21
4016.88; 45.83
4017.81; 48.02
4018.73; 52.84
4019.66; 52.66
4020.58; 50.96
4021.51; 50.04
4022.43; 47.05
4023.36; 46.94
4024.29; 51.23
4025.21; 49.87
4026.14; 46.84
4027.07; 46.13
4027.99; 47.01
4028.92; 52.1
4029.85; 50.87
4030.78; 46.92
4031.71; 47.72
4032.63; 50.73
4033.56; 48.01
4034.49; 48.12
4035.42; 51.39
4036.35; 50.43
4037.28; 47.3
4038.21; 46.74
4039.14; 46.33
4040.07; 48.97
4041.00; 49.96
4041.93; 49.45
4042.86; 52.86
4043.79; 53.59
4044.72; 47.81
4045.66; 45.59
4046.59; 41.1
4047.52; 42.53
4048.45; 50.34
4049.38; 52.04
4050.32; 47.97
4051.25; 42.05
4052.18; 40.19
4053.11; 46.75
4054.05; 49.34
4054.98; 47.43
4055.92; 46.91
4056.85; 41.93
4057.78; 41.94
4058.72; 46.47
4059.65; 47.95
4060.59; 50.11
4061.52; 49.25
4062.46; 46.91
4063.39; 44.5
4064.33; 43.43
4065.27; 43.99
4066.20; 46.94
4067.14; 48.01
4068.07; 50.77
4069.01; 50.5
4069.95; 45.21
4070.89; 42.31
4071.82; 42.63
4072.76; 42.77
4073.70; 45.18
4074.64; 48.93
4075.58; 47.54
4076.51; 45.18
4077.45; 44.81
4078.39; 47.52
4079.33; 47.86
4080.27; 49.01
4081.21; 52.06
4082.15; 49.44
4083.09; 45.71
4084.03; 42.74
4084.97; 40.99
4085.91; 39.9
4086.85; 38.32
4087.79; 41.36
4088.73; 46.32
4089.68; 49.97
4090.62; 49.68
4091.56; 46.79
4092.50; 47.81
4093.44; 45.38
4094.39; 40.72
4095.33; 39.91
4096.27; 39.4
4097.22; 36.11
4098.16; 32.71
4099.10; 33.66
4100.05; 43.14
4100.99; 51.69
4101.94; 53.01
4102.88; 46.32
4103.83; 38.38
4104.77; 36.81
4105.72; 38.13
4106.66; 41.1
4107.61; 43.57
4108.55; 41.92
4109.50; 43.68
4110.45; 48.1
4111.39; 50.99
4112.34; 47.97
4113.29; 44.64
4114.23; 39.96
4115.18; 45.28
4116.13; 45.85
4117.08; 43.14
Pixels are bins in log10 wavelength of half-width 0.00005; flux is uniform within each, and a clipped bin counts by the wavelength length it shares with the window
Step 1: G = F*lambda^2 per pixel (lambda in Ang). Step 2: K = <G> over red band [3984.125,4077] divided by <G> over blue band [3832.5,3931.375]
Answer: 1.2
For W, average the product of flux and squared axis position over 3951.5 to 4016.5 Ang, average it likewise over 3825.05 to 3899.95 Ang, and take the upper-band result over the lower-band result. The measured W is 1.17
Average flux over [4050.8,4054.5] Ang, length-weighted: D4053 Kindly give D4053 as 44.6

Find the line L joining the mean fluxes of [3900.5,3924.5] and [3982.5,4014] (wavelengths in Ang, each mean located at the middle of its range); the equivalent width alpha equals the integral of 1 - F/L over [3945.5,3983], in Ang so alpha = 5.0 Ang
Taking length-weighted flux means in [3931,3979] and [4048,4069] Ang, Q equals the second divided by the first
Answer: 1.2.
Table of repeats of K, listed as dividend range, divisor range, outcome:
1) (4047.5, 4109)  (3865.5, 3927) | 1.15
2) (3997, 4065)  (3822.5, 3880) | 1.27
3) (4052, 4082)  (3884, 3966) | 1.19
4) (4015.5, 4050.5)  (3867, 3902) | 1.29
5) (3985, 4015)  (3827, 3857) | 1.38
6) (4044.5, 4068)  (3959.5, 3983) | 1.26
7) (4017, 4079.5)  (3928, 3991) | 1.20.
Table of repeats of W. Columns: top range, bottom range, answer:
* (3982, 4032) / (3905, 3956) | 1.17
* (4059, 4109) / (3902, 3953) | 1.12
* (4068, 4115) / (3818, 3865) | 1.26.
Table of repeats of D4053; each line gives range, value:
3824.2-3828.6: 43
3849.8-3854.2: 46.9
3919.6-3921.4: 42.7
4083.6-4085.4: 41.9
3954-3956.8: 44.6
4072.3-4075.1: 45.6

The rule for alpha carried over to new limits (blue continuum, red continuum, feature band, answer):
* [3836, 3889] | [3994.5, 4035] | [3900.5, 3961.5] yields 2.6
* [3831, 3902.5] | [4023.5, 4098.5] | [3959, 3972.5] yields 2.1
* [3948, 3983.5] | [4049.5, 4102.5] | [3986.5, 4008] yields -3.5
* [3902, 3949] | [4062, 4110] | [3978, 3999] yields -1.5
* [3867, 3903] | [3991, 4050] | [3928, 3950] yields 1.8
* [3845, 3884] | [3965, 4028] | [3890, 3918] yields 1.4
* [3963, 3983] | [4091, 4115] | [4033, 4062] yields -5.0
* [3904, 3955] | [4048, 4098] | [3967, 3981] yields 2.4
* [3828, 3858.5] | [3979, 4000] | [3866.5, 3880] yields -1.5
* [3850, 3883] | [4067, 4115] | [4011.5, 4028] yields -1.6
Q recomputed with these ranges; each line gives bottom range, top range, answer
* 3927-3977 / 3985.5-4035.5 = 1.22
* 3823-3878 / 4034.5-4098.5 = 1.11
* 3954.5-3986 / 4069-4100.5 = 1.10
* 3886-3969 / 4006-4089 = 1.14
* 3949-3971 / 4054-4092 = 1.12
